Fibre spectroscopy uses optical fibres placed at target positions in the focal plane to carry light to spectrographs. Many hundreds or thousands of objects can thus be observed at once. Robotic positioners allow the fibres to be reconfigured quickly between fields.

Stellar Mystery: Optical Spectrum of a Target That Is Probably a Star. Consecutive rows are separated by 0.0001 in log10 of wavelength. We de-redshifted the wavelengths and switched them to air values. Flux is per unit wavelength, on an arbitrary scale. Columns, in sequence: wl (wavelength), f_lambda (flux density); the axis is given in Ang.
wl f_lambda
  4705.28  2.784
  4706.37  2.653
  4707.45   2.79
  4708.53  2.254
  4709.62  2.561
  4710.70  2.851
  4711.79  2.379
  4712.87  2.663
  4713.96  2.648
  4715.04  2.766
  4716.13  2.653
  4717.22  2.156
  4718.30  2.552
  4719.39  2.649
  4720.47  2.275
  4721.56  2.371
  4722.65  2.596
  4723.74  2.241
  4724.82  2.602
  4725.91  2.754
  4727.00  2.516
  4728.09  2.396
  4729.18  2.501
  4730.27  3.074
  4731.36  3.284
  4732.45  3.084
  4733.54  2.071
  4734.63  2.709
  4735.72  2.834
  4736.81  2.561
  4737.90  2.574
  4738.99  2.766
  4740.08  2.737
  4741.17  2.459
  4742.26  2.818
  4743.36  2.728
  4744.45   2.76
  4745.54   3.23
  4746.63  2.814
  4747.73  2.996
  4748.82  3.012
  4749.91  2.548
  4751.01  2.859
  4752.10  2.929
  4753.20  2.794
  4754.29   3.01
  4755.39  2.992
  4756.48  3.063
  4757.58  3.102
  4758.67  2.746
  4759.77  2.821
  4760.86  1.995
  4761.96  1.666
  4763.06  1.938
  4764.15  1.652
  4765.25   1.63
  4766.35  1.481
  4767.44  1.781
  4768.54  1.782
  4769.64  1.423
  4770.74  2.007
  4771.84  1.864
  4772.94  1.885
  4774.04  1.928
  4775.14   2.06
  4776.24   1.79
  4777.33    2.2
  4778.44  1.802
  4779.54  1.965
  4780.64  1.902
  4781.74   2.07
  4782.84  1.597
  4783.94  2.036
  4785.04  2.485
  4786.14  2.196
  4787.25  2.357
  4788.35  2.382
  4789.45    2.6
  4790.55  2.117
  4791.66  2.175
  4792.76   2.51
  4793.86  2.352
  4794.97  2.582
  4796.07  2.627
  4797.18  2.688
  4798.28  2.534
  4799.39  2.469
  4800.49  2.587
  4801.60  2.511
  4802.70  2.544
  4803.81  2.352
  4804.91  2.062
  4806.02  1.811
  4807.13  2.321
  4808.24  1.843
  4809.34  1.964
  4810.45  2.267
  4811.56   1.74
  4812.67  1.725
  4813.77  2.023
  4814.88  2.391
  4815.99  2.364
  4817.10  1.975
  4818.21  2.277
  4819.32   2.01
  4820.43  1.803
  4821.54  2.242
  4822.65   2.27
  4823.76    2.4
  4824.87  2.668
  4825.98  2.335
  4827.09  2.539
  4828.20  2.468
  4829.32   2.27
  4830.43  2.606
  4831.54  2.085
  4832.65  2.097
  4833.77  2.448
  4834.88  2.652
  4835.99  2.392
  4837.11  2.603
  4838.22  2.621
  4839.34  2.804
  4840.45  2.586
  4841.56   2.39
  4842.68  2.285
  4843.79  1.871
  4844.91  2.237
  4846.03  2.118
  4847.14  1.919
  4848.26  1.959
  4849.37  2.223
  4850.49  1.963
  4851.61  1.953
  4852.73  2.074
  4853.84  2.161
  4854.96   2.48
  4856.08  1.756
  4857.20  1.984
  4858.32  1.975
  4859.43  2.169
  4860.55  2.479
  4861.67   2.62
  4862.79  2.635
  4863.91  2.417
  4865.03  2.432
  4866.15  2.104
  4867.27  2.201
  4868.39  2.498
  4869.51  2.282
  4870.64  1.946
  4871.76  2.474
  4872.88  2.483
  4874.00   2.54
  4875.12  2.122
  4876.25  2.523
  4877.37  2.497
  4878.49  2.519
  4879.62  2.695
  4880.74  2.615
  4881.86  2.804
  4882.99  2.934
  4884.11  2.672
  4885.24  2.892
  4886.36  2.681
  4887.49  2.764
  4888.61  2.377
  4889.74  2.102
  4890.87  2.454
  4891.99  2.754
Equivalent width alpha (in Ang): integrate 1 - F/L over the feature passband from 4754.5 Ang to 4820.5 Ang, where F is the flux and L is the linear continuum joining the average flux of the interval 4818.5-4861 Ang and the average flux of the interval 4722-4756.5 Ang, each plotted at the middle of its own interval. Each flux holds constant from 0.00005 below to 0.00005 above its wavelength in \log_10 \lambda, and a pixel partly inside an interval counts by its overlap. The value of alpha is 9.00 Ang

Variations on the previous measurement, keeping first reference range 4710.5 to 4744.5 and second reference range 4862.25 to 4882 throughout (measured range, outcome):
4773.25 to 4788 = 3.0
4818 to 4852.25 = 2.5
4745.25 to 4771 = 1.6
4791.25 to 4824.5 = 3.5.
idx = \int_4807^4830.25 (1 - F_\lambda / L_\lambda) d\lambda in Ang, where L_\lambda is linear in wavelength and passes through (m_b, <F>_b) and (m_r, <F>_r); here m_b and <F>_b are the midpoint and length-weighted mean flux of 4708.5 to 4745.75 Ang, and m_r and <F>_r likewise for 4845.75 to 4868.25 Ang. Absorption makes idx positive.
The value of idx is 1.3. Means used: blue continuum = 2.63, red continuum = 2.19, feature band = 2.19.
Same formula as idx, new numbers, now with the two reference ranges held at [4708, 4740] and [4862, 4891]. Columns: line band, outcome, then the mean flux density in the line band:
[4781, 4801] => 1.58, 2.35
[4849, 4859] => 1.77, 2.06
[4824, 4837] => 0.52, 2.42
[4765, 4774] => 2.88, 1.75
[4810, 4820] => 1.79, 2.08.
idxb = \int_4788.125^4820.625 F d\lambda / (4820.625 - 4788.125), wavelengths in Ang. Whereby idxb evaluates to 2.26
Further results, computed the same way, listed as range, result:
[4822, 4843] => 2.45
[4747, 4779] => 2.27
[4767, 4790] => 2.01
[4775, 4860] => 2.23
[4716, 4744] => 2.61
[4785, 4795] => 2.36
